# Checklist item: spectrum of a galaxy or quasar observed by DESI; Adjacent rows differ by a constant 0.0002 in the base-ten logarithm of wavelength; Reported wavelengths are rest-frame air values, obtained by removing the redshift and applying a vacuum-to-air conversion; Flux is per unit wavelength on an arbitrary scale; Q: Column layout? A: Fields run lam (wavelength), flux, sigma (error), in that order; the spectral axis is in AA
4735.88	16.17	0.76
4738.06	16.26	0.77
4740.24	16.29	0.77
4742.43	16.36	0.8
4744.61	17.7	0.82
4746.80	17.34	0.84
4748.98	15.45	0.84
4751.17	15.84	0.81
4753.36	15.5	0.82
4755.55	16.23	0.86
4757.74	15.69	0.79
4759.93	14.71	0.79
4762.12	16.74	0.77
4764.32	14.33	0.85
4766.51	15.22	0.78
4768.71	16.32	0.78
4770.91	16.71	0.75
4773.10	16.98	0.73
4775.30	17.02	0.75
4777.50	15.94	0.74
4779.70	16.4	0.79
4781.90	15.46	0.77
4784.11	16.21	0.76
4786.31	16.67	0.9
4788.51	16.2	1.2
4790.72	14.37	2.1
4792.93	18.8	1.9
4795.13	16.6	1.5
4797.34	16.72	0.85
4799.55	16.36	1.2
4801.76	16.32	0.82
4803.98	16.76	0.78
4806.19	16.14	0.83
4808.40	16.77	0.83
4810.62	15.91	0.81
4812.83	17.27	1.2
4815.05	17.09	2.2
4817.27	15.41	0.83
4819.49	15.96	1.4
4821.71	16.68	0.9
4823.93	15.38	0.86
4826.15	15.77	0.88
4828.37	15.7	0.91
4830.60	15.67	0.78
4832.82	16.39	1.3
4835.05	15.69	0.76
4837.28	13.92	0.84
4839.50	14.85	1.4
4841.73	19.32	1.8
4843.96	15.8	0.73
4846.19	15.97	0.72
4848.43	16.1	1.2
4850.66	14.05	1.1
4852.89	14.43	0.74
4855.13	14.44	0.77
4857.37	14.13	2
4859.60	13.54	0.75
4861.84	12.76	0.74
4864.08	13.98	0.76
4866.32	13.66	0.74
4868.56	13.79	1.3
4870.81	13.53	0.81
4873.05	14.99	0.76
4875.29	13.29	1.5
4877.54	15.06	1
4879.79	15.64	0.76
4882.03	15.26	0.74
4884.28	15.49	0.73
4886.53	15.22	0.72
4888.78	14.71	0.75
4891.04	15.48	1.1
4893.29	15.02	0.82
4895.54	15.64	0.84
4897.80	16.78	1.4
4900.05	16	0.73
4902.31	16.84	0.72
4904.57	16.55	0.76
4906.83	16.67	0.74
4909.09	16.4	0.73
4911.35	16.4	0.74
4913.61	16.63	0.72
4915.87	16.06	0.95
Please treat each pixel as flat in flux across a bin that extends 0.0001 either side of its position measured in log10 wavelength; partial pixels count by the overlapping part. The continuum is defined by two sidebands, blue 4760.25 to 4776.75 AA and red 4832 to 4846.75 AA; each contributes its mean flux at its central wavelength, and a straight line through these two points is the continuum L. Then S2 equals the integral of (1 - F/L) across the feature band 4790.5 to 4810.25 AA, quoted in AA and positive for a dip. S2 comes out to -0.7 AA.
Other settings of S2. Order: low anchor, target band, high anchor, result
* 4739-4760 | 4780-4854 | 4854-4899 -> -3.5 AA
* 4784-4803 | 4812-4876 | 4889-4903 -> 4.0 AA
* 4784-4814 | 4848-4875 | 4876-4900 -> 2.9 AA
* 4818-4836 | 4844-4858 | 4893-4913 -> 0.9 AA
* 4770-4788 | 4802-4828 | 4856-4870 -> -1.8 AA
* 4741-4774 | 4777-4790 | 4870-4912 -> -0.1 AA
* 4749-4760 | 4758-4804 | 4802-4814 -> -0.3 AA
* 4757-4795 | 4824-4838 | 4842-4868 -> -0.5 AA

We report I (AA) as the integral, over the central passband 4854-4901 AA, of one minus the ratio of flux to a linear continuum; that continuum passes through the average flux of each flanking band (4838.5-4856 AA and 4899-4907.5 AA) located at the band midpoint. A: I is 4.17 AA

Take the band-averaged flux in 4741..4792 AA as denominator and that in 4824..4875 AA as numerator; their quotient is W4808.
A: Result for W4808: 0.93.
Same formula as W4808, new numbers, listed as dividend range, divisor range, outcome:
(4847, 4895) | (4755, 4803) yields 0.90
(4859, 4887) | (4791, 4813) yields 0.86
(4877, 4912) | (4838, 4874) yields 1.08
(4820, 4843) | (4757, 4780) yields 1.00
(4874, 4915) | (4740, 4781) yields 0.97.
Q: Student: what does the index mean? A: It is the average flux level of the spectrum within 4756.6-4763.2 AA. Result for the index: 15.7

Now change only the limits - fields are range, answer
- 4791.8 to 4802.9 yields 16.9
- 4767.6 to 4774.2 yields 16.7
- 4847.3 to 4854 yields 14.9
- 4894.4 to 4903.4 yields 16.3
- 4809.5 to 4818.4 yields 16.4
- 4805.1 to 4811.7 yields 16.3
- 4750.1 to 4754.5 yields 15.7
